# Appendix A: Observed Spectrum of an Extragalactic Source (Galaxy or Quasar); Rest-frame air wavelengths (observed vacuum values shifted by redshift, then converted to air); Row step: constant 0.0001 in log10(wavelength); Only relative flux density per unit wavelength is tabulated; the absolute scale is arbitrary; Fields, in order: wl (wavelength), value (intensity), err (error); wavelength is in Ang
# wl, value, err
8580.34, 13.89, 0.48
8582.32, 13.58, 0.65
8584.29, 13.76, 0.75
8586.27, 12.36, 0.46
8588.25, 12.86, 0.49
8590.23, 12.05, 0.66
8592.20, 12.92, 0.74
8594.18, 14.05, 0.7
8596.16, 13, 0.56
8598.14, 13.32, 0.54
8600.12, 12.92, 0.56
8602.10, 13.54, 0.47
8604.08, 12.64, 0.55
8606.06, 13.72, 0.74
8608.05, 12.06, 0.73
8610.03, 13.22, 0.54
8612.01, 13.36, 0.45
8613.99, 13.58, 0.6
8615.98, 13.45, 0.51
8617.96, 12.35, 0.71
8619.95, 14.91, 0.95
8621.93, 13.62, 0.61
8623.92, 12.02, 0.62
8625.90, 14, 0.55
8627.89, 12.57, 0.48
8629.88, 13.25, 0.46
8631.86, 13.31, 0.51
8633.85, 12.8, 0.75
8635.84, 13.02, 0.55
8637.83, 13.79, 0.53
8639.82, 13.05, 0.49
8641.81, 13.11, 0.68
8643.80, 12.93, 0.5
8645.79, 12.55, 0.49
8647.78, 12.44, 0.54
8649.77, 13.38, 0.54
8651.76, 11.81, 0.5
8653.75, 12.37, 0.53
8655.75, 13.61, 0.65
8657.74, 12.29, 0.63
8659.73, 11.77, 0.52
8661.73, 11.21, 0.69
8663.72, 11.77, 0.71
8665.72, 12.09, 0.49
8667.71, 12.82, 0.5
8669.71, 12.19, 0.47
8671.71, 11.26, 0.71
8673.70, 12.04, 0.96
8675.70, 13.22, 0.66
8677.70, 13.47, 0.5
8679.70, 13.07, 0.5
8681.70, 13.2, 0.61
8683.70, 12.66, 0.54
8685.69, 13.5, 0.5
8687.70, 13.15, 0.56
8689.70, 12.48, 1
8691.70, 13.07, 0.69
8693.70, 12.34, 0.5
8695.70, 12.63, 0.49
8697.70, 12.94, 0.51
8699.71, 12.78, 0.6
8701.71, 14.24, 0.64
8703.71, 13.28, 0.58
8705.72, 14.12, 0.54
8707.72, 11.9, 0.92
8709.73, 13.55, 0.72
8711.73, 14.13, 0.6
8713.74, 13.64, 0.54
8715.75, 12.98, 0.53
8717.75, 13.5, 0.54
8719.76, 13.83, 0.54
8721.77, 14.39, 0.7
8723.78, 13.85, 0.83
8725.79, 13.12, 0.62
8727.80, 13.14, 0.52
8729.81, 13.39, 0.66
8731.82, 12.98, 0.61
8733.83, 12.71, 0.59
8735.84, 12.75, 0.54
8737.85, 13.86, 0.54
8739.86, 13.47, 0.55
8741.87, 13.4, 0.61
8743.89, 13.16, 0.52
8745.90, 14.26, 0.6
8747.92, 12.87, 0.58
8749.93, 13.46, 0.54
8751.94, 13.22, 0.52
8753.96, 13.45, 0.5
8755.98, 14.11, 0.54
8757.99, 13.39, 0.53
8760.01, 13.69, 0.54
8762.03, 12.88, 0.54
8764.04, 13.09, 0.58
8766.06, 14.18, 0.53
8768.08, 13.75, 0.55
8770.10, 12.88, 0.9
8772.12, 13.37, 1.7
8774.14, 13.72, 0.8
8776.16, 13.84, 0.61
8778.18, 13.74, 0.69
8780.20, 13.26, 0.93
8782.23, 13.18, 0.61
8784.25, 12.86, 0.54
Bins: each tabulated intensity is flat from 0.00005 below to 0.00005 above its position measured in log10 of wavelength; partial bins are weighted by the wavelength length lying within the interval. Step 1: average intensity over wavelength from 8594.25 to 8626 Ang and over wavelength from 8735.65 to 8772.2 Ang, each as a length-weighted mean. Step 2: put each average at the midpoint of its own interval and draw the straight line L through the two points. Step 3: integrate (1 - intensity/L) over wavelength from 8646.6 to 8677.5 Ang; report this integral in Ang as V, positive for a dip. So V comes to 2.3 Ang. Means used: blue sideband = 13.2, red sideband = 13.5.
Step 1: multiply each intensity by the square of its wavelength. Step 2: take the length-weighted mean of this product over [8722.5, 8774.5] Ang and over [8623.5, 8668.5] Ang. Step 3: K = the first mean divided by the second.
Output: 1.1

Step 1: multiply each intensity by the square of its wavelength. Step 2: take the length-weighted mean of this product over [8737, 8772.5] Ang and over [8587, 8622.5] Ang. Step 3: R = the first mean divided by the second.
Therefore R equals 1.1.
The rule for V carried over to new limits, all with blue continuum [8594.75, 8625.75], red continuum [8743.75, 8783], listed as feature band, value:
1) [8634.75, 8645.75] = 0.12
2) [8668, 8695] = 1.21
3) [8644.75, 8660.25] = 0.86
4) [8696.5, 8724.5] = -0.23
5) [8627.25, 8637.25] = 0.16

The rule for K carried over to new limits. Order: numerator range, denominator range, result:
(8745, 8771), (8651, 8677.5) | 1.13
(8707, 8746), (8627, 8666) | 1.08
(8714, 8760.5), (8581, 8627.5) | 1.05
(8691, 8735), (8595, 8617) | 1.03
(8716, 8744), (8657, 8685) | 1.10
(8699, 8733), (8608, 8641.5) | 1.04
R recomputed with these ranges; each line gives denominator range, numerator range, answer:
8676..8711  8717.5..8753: 1.03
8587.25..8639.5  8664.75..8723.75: 1.01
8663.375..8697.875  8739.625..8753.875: 1.07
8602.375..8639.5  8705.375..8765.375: 1.04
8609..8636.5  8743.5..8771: 1.05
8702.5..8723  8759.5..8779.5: 1.01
